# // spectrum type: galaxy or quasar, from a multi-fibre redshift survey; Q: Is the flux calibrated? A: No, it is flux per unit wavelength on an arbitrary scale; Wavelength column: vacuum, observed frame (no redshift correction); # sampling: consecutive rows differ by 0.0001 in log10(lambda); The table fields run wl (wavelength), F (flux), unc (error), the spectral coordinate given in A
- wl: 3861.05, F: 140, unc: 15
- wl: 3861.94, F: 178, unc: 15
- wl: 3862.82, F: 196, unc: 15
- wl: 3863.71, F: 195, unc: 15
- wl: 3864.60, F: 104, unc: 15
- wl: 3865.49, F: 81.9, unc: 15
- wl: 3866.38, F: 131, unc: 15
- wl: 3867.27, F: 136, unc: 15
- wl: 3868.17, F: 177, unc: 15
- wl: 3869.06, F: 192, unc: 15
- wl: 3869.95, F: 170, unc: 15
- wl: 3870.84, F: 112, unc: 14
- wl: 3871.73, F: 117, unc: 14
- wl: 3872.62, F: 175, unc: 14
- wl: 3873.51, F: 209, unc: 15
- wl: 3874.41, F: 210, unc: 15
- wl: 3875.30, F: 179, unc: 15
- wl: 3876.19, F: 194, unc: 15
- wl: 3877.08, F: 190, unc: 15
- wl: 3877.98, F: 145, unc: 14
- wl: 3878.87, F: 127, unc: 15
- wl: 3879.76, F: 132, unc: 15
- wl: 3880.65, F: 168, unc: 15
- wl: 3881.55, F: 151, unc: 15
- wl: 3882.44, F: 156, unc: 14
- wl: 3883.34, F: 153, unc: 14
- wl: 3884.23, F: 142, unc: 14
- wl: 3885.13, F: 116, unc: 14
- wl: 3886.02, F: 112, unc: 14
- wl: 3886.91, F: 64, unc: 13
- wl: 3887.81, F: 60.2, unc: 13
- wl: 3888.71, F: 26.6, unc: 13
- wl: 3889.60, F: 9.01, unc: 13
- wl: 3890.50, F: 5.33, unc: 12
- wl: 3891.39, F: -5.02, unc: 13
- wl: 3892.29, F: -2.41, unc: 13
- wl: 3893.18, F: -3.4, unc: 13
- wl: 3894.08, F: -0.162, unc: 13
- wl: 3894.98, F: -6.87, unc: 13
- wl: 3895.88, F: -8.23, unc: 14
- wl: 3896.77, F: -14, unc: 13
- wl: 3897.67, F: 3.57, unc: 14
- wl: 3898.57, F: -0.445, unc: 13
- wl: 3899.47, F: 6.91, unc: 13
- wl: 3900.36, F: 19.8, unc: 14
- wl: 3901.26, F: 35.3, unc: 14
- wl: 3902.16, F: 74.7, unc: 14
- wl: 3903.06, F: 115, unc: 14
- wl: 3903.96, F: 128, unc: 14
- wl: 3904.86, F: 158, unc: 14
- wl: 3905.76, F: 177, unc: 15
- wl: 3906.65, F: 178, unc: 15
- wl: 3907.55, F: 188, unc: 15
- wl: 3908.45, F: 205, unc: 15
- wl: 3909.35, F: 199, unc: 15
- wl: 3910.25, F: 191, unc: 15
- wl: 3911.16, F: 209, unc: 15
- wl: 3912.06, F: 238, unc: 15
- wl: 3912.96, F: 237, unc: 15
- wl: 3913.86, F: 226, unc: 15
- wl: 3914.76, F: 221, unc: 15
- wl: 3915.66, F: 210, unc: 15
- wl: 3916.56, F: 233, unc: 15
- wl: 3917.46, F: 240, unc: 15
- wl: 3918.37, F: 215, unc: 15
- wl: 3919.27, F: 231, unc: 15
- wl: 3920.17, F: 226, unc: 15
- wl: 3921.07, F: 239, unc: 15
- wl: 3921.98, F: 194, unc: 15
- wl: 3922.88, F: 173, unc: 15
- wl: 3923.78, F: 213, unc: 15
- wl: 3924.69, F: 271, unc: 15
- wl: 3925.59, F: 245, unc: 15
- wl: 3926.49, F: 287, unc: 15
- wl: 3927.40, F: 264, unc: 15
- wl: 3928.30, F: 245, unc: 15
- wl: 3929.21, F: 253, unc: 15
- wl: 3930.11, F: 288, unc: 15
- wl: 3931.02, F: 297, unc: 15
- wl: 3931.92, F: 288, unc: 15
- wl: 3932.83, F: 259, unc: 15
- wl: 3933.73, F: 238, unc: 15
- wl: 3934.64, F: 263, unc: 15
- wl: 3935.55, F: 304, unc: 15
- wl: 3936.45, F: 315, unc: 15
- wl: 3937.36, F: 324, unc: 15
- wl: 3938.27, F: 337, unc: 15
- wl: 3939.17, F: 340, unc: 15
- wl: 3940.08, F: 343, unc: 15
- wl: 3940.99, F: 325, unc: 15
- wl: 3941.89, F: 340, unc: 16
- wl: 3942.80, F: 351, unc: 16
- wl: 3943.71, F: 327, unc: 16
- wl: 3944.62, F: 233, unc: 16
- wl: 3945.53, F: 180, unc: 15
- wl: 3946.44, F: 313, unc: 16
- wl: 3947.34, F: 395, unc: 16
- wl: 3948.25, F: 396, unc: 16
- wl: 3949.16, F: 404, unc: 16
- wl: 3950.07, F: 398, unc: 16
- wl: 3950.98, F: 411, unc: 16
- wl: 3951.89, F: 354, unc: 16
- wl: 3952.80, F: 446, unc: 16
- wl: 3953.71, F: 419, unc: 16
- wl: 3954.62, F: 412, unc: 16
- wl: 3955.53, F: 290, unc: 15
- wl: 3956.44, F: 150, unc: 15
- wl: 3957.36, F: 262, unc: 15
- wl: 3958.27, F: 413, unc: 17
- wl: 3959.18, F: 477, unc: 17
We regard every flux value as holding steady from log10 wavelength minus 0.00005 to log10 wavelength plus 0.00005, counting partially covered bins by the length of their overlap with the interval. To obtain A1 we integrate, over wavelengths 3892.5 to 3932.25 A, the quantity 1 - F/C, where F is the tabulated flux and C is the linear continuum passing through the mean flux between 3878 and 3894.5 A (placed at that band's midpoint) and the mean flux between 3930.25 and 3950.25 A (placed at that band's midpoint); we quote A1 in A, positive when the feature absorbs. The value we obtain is 8.8 A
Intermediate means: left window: 80.2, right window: 315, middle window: 167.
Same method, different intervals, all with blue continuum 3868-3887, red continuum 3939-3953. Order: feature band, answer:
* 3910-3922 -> 1.8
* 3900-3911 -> 4.4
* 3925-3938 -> 1.2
